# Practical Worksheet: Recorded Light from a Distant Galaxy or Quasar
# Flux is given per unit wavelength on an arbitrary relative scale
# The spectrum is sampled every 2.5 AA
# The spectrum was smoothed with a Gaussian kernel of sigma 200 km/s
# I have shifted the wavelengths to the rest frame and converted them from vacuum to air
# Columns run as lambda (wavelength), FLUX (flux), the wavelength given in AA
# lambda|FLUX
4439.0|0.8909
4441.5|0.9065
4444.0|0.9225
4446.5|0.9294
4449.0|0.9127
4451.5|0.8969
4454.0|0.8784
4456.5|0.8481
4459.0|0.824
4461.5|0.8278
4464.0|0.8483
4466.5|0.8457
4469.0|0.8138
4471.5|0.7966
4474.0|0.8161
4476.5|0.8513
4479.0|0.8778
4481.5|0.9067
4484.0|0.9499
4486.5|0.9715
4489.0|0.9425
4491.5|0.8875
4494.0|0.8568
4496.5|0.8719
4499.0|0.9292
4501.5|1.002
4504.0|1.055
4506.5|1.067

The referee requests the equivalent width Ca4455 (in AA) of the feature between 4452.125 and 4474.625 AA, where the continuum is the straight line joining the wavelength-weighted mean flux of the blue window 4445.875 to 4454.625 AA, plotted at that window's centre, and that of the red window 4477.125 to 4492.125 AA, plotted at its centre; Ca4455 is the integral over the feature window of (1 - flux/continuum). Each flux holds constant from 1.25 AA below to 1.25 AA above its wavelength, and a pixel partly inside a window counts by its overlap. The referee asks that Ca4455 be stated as 1.9 AA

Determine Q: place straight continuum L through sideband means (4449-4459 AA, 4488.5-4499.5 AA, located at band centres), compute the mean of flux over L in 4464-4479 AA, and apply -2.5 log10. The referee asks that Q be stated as 0.06 mag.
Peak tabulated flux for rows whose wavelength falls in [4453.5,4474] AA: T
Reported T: 0.8784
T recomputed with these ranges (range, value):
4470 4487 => 0.9715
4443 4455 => 0.9294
